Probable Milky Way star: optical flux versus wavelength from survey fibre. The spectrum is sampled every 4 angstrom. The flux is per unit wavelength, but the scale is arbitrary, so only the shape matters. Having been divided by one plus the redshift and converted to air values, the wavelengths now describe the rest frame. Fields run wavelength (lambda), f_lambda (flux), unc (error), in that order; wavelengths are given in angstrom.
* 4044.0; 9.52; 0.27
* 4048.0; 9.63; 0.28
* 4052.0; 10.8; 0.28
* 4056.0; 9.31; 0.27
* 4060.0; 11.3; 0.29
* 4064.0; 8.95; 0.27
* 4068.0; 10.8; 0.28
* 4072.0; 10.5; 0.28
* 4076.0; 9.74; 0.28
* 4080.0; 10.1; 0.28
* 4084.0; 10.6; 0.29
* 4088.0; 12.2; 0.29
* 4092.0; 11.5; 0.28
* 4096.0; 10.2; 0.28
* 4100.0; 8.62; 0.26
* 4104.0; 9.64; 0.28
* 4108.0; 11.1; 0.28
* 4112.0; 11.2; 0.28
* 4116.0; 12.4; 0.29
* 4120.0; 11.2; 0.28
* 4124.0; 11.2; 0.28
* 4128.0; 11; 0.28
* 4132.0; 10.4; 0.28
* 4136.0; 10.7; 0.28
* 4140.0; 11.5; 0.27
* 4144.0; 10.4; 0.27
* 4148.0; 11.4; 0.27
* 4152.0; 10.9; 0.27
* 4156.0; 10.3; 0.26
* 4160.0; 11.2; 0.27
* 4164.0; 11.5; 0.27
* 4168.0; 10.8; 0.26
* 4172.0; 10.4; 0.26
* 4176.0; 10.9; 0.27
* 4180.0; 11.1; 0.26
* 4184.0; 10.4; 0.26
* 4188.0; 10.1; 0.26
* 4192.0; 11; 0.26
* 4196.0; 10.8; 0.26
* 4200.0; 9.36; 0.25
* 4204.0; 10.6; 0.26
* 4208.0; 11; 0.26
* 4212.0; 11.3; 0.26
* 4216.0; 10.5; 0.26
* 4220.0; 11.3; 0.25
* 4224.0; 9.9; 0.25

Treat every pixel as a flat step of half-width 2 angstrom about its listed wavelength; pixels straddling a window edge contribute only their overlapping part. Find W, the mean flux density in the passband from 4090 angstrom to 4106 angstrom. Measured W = 9.99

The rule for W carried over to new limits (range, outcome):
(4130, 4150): 10.9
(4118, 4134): 10.9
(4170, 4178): 10.7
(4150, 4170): 10.9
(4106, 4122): 11.5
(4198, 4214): 10.6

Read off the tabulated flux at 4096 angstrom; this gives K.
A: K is 10.2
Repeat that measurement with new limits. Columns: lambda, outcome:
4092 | 11.5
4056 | 9.31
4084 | 10.6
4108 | 11.1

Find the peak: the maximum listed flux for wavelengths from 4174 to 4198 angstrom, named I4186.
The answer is 11.1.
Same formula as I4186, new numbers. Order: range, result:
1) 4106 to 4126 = 12.4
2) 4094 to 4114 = 11.2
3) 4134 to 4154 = 11.5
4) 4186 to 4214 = 11.3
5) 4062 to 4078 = 10.8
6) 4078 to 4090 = 12.2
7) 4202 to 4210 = 11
